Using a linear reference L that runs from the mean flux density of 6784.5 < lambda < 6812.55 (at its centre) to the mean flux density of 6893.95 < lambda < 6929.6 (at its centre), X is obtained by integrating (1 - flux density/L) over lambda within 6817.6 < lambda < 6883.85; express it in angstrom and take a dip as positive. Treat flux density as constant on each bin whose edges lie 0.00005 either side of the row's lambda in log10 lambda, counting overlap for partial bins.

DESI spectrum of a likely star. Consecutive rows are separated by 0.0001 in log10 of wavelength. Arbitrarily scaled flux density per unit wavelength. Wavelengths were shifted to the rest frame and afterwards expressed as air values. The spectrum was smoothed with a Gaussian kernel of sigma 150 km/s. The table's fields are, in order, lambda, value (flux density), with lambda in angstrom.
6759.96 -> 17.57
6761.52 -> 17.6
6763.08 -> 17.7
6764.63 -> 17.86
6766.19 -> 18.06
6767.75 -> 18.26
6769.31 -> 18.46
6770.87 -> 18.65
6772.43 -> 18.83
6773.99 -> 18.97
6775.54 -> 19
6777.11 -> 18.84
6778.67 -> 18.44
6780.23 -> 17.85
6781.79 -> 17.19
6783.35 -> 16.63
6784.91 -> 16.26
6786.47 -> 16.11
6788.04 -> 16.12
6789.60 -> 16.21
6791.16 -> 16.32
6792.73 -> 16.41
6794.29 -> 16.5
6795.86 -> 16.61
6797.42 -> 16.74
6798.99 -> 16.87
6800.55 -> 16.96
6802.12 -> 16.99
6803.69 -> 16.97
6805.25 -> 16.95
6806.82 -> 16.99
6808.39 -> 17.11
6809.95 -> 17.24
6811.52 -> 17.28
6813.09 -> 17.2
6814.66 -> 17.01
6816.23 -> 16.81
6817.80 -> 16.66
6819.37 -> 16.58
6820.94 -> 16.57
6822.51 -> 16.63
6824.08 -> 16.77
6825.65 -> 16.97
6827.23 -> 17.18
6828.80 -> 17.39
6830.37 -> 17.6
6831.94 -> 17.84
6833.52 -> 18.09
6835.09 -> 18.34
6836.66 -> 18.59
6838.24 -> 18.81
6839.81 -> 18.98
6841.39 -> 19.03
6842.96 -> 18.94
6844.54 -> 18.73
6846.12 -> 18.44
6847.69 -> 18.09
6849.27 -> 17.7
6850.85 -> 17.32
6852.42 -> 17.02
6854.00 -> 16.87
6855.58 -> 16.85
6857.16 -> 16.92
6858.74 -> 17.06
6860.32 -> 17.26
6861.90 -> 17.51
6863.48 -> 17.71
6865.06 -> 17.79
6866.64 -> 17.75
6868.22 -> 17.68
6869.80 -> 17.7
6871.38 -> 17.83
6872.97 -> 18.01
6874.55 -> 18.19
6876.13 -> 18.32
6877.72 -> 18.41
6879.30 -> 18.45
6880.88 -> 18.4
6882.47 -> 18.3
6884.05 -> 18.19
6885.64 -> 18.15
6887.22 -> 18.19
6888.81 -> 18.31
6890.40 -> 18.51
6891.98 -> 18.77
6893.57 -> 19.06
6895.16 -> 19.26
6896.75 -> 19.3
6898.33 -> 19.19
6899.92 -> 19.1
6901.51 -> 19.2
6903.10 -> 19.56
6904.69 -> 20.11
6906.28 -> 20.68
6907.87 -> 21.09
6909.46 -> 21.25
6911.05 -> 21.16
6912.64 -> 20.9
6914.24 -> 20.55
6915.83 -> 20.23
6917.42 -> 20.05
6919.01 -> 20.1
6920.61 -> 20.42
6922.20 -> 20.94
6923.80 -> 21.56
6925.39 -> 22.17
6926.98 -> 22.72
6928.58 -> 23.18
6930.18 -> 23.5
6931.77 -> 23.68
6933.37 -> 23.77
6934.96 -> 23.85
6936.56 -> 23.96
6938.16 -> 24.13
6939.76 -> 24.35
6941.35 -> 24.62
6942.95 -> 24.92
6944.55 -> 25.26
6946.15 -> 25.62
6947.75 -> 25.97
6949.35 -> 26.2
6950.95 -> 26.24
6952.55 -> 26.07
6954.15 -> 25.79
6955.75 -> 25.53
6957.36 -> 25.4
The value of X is 2.6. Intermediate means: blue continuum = 16.7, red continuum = 20.6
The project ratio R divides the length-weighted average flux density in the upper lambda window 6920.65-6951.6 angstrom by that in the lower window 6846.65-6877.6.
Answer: 1.36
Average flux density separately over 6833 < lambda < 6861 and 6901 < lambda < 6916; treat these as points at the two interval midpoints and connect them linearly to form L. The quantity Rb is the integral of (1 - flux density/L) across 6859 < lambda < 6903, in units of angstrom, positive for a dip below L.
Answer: 2.4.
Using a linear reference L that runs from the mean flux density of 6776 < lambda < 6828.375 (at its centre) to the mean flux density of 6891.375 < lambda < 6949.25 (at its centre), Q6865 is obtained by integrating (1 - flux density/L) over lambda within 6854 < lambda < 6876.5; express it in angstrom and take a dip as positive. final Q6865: 2.3 angstrom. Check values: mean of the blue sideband 16.9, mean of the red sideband 21.8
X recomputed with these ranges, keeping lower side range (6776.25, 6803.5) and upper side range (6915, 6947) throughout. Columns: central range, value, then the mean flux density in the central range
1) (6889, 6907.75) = 1.9 angstrom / 19.4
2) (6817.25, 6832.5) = 1.1 angstrom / 17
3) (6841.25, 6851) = 0.5 angstrom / 18.3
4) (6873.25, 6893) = 2.4 angstrom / 18.4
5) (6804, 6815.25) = 0.4 angstrom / 17.1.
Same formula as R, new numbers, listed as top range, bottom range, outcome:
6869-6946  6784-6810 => 1.24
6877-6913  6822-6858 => 1.08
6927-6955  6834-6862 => 1.38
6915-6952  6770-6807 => 1.36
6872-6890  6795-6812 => 1.08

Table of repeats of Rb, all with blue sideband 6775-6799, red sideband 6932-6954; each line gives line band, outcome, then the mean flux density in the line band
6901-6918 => 2.1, 20.5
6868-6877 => 1.4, 18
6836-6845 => 0.4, 18.8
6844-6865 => 3.0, 17.5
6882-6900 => 2.9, 18.7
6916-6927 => 1.3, 21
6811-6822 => 1.0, 16.9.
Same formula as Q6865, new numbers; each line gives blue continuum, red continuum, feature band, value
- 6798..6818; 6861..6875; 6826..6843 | -0.8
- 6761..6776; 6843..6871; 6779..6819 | 2.8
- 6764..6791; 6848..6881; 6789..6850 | 1.1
